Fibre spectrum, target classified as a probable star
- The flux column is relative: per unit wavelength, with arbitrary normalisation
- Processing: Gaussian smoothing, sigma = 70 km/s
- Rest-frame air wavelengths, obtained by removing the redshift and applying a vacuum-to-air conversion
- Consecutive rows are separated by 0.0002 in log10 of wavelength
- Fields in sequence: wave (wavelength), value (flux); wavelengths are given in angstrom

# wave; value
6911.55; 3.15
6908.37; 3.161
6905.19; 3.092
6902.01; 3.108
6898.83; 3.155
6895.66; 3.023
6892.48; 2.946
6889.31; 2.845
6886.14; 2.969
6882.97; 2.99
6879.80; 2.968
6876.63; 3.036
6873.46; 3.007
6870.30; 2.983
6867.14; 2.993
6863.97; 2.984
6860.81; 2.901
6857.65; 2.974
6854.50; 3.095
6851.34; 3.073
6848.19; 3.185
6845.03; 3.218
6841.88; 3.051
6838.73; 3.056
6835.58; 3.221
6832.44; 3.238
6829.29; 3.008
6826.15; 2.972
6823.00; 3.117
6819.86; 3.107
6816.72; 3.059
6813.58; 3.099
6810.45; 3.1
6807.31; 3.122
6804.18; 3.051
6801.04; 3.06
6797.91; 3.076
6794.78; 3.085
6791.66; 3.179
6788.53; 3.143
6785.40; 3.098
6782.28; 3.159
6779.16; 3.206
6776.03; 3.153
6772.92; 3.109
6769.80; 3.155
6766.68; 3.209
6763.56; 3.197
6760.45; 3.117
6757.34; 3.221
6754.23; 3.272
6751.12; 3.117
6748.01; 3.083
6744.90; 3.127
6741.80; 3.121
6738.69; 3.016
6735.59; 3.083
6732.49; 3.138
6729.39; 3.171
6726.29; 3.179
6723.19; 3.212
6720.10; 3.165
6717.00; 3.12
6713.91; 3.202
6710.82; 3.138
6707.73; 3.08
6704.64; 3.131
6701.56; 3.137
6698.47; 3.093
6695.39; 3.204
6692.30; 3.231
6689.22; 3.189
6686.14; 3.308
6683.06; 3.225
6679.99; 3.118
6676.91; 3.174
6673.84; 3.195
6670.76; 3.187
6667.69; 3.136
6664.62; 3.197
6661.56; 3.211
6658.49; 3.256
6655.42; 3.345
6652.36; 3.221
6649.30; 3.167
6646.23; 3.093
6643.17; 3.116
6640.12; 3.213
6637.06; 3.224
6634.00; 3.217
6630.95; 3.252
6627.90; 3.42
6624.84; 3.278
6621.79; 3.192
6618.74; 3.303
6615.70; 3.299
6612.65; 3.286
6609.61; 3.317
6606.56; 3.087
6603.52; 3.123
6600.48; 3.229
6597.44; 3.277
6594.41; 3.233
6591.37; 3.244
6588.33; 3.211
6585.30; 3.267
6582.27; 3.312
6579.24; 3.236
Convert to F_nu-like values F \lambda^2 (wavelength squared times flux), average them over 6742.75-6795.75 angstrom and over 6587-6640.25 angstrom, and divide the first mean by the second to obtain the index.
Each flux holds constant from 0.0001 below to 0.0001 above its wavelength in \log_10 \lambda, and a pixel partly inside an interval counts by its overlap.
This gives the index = 1.0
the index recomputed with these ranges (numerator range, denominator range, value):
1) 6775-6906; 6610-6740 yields 1.01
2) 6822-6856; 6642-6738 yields 1.02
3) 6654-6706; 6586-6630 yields 1.00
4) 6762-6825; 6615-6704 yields 1.01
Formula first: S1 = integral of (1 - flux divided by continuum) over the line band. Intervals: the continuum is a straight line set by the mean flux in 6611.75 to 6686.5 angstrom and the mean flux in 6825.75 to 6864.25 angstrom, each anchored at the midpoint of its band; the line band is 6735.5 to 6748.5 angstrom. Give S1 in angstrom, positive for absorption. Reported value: 0.29 angstrom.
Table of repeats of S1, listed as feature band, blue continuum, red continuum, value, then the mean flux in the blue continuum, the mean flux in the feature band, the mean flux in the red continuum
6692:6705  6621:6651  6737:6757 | 0.05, 3.22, 3.15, 3.13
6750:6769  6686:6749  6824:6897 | -0.47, 3.15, 3.19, 3.03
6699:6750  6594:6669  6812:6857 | 0.66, 3.23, 3.13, 3.1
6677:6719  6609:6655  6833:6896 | 0.18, 3.24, 3.17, 3.03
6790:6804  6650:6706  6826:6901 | 0.00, 3.2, 3.1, 3.04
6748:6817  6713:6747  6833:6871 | -0.63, 3.14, 3.14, 3.07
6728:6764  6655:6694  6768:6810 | 0.21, 3.21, 3.14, 3.12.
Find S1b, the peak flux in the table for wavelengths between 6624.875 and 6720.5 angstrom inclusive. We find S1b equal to 3.42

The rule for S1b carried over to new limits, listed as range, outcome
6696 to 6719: 3.202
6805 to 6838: 3.238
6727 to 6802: 3.272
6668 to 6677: 3.195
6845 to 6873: 3.218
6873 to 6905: 3.155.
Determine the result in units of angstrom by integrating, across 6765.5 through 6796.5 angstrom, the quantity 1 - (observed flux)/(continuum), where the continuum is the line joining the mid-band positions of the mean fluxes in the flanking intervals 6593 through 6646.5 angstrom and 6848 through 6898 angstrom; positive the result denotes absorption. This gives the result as -0.7 angstrom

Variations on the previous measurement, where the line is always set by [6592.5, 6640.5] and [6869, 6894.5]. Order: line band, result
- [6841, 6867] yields -0.5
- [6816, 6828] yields -0.1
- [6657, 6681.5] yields 0.1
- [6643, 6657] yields 0.1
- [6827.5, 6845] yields -0.6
